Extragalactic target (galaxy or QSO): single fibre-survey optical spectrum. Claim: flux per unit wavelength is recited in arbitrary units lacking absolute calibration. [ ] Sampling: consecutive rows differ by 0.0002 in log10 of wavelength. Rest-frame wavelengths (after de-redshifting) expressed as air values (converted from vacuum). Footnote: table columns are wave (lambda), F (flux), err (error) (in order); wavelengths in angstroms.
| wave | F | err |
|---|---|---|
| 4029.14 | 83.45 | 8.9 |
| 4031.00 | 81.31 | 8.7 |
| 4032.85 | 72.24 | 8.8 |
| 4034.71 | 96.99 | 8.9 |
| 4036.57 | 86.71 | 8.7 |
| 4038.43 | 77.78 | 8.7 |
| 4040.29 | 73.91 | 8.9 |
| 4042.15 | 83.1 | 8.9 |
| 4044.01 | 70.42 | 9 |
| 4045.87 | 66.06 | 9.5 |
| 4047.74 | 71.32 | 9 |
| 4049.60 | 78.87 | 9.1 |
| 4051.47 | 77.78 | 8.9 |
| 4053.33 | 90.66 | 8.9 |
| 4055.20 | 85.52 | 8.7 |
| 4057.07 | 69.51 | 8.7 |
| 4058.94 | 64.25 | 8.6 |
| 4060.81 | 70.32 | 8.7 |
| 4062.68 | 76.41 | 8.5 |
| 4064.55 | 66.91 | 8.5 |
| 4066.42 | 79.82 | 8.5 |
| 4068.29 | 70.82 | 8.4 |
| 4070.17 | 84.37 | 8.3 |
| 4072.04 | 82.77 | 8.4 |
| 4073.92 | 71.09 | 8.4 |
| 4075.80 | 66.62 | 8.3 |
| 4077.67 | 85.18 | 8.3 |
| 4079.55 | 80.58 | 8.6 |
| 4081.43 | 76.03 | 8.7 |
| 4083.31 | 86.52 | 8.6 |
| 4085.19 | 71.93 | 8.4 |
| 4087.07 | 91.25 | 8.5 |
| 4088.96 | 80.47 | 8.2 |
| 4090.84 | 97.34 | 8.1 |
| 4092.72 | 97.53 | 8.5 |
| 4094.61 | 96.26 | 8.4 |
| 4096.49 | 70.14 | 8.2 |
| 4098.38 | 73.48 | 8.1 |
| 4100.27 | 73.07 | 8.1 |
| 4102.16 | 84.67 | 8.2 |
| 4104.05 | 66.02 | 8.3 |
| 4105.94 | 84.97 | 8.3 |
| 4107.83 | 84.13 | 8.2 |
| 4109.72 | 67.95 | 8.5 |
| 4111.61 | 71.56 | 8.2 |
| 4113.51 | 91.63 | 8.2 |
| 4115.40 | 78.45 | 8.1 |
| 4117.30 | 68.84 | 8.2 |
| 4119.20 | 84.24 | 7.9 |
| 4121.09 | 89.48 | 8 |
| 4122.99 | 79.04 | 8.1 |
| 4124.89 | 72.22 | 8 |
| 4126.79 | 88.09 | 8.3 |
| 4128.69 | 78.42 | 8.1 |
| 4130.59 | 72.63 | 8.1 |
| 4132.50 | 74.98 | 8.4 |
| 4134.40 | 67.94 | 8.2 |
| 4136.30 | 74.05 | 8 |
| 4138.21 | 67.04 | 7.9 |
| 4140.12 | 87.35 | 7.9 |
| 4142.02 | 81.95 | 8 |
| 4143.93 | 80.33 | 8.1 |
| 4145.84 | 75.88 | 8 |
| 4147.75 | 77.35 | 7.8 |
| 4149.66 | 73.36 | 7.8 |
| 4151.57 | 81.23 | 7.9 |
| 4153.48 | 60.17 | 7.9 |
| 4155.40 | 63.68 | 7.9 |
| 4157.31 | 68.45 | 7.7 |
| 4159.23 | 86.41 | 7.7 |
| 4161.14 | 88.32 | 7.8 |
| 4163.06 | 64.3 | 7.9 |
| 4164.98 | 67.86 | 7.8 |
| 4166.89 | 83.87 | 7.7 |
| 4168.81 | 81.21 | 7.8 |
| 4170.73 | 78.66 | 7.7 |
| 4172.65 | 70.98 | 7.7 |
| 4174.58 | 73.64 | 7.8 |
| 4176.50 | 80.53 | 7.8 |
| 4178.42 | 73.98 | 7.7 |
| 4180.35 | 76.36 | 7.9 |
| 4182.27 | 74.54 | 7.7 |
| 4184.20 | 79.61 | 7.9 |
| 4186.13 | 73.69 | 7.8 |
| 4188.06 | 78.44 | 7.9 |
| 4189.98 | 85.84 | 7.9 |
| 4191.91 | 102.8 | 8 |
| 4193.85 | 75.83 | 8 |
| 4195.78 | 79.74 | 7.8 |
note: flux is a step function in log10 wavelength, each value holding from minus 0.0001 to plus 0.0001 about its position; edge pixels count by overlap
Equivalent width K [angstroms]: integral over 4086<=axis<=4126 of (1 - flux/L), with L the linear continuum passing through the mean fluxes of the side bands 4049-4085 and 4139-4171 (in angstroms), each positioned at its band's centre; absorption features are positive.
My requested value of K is -2.3 angstroms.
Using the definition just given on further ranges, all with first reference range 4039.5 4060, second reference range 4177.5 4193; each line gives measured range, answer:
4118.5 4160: 1.3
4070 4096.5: -2.1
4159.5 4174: 0.6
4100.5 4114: 0.0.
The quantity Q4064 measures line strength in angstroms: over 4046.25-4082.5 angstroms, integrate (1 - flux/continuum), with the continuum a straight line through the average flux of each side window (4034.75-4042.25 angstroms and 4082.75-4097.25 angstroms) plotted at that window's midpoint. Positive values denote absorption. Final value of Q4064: 3.53 angstroms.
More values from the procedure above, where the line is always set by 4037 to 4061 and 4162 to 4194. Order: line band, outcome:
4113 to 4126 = -0.57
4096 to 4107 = 0.13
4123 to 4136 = 0.20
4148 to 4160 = 0.80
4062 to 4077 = 0.21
